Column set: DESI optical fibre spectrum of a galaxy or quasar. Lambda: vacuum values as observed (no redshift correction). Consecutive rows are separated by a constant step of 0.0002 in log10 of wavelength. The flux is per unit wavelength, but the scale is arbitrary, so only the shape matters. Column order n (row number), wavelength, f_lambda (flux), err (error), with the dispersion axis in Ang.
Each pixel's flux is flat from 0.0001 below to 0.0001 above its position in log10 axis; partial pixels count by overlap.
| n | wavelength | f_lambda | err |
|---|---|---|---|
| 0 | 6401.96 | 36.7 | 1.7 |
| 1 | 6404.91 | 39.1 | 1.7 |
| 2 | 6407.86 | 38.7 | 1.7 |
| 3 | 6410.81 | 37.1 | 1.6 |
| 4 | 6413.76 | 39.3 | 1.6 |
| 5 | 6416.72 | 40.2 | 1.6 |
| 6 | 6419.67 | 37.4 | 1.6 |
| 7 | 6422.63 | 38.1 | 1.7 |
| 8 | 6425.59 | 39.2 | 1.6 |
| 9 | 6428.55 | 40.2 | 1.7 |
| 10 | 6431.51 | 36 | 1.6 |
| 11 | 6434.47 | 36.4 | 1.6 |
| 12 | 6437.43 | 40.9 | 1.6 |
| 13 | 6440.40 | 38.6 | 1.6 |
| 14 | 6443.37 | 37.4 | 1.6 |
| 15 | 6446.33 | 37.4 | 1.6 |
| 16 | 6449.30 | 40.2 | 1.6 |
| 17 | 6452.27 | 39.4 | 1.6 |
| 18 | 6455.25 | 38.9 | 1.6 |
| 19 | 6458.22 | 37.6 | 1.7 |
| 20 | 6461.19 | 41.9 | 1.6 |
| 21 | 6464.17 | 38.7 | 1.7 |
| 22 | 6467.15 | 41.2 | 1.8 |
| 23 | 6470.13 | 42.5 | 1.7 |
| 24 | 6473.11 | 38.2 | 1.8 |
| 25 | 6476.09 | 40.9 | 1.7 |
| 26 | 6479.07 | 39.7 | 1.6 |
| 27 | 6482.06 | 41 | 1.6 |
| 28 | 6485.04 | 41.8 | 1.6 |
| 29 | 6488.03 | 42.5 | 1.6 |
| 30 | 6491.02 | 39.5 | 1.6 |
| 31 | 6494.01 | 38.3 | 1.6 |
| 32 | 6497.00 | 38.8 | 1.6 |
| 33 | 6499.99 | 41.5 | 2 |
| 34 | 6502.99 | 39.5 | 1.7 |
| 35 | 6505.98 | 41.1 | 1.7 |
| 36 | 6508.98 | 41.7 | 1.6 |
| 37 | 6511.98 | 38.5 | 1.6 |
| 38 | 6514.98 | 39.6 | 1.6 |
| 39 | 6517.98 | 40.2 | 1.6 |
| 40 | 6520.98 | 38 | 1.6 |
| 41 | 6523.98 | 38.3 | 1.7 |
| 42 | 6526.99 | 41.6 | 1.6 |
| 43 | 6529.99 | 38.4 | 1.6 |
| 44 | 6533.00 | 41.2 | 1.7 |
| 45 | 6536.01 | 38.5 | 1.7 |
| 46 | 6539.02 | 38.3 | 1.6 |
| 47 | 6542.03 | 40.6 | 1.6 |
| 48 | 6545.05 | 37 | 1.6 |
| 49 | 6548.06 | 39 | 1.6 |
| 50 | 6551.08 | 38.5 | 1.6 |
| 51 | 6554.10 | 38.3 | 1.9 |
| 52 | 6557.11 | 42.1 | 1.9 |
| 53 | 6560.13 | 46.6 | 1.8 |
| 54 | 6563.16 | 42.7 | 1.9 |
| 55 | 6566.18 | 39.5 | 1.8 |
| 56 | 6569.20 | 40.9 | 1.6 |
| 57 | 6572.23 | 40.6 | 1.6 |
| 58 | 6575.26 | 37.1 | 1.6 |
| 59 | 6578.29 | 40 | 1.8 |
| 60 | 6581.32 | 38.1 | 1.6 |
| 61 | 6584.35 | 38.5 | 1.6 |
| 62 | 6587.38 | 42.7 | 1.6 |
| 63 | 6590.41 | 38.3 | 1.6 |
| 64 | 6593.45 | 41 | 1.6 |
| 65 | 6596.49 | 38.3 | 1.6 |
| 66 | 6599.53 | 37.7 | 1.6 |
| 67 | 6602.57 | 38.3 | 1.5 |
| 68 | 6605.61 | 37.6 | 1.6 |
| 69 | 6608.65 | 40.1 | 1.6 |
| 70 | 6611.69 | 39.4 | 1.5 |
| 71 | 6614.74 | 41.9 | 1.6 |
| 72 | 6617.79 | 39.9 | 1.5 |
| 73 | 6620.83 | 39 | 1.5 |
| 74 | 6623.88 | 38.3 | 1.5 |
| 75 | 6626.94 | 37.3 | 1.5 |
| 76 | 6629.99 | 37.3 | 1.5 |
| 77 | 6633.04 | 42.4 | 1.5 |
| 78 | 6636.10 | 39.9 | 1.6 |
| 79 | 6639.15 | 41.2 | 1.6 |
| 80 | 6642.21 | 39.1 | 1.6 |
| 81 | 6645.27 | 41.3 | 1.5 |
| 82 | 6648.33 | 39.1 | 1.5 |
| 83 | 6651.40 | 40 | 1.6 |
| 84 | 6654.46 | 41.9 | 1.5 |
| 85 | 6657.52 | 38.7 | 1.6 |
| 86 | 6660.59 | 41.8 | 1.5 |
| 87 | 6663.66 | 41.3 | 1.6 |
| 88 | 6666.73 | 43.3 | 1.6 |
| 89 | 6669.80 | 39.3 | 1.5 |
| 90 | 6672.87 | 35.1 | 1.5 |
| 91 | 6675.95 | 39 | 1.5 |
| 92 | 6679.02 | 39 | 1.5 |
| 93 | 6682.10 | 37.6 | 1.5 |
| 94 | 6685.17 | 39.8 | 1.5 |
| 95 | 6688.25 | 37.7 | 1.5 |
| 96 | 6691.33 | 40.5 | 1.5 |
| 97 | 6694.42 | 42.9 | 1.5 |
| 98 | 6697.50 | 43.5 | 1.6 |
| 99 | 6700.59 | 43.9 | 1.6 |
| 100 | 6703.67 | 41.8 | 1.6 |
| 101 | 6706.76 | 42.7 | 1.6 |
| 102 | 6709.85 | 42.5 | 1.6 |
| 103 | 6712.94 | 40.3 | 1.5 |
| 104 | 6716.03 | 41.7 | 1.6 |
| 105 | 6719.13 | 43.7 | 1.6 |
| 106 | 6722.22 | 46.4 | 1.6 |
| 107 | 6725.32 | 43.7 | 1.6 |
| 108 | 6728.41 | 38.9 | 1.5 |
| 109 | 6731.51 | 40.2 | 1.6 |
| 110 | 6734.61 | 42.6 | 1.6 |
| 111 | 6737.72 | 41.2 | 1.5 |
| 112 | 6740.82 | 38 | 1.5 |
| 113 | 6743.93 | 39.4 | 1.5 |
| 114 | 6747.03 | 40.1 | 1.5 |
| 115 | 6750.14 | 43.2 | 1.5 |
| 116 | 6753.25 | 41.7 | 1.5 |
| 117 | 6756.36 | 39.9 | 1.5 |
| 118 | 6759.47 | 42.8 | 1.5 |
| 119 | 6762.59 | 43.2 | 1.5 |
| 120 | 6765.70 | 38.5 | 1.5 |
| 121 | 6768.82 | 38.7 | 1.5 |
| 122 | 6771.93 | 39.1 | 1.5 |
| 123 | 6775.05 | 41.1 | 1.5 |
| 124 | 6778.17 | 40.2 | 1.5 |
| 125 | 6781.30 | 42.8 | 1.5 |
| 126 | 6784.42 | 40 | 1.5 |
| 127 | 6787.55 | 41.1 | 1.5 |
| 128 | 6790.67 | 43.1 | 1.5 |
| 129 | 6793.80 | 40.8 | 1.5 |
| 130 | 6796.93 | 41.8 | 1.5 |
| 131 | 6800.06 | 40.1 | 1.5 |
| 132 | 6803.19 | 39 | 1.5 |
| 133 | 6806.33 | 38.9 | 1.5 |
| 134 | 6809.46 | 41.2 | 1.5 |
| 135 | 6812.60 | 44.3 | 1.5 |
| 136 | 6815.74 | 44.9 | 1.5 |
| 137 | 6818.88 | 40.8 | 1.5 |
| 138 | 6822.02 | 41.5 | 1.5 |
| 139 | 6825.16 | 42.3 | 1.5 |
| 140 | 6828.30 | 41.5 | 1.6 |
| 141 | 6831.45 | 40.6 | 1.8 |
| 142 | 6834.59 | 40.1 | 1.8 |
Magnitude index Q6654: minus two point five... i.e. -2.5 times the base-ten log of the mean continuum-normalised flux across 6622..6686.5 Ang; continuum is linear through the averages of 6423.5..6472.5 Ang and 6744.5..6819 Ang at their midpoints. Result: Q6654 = 0.02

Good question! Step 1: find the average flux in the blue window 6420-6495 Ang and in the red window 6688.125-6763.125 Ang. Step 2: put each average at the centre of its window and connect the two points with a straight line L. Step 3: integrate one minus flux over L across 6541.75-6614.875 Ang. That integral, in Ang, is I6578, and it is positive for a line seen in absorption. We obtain 1.3 Ang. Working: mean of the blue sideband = 39.4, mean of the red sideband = 41.7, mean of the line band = 39.7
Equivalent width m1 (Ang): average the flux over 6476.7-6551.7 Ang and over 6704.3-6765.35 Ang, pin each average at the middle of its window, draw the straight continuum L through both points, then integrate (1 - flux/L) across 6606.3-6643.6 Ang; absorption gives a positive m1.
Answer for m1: 1.00 Ang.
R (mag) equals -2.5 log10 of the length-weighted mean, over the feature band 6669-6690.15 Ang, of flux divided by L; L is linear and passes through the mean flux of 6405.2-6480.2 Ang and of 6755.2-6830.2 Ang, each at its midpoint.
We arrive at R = 0.06 mag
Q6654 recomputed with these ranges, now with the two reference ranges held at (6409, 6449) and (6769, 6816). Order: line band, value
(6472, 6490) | -0.05 mag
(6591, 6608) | 0.03 mag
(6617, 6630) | 0.04 mag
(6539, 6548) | 0.01 mag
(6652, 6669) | -0.03 mag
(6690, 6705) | -0.06 mag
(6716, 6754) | -0.03 mag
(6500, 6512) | -0.04 mag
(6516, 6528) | -0.01 mag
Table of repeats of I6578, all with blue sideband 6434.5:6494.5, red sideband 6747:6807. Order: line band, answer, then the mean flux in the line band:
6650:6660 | 0.0 Ang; 40.4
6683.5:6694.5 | 0.2 Ang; 39.8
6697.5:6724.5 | -1.5 Ang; 42.9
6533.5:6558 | 0.6 Ang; 39.1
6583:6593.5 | 0.0 Ang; 40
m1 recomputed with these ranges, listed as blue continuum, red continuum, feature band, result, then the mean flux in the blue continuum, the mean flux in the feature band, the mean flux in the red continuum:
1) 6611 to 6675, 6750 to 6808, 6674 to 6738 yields -1.71 Ang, 39.9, 41.4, 40.8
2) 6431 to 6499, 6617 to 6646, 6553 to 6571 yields -1.01 Ang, 39.5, 41.8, 39.5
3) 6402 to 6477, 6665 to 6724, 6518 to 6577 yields 0.01 Ang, 39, 39.9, 41.1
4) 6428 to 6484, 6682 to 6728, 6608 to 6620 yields 0.22 Ang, 39.3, 40.3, 42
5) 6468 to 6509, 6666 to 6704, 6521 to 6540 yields 0.52 Ang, 40.5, 39.3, 40.2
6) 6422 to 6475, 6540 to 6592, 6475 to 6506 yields -0.76 Ang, 39.1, 40.4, 40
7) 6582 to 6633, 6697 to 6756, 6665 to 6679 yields 0.49 Ang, 39.2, 39.2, 41.8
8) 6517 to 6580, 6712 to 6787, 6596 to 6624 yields 0.80 Ang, 39.9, 39.1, 41.1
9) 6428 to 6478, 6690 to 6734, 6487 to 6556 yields 0.88 Ang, 39.2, 39.5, 42.3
